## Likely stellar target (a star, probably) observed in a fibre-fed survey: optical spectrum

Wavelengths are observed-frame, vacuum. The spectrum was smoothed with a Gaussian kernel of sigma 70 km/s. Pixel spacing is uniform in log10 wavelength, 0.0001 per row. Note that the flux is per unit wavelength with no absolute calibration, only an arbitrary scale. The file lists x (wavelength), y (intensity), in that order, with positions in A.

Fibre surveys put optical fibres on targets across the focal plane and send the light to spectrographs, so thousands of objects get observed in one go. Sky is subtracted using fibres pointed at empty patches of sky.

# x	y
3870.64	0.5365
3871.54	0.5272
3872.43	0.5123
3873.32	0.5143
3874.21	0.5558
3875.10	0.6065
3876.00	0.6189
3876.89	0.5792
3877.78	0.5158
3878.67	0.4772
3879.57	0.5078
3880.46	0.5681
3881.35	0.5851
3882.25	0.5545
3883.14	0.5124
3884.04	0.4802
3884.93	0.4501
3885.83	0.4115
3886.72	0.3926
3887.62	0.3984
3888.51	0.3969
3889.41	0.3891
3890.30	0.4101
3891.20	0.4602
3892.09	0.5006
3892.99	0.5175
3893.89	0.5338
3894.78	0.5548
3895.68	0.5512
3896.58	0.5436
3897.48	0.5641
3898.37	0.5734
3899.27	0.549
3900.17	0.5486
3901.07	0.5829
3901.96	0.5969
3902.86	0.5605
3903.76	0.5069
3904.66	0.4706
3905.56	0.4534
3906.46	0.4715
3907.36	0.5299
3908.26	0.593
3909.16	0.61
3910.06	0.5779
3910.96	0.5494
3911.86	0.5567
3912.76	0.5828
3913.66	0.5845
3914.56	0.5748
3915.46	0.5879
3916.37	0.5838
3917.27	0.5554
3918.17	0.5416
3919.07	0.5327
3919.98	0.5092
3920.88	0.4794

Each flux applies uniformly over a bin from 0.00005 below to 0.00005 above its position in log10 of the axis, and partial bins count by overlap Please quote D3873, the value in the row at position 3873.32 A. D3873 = 0.5143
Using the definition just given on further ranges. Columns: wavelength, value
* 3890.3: 0.4101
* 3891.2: 0.4602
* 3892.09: 0.5006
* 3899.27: 0.549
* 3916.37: 0.5838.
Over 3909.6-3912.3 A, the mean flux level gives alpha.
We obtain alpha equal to 0.562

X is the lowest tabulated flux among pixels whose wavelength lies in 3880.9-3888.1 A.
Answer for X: 0.3926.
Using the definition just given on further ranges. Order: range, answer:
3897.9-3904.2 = 0.5069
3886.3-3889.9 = 0.3891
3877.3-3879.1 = 0.4772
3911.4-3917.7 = 0.5554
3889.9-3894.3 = 0.4101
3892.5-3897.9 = 0.5175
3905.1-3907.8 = 0.4534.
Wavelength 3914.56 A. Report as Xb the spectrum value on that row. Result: 0.5748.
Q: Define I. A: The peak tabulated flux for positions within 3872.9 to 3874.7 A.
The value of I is 0.5558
